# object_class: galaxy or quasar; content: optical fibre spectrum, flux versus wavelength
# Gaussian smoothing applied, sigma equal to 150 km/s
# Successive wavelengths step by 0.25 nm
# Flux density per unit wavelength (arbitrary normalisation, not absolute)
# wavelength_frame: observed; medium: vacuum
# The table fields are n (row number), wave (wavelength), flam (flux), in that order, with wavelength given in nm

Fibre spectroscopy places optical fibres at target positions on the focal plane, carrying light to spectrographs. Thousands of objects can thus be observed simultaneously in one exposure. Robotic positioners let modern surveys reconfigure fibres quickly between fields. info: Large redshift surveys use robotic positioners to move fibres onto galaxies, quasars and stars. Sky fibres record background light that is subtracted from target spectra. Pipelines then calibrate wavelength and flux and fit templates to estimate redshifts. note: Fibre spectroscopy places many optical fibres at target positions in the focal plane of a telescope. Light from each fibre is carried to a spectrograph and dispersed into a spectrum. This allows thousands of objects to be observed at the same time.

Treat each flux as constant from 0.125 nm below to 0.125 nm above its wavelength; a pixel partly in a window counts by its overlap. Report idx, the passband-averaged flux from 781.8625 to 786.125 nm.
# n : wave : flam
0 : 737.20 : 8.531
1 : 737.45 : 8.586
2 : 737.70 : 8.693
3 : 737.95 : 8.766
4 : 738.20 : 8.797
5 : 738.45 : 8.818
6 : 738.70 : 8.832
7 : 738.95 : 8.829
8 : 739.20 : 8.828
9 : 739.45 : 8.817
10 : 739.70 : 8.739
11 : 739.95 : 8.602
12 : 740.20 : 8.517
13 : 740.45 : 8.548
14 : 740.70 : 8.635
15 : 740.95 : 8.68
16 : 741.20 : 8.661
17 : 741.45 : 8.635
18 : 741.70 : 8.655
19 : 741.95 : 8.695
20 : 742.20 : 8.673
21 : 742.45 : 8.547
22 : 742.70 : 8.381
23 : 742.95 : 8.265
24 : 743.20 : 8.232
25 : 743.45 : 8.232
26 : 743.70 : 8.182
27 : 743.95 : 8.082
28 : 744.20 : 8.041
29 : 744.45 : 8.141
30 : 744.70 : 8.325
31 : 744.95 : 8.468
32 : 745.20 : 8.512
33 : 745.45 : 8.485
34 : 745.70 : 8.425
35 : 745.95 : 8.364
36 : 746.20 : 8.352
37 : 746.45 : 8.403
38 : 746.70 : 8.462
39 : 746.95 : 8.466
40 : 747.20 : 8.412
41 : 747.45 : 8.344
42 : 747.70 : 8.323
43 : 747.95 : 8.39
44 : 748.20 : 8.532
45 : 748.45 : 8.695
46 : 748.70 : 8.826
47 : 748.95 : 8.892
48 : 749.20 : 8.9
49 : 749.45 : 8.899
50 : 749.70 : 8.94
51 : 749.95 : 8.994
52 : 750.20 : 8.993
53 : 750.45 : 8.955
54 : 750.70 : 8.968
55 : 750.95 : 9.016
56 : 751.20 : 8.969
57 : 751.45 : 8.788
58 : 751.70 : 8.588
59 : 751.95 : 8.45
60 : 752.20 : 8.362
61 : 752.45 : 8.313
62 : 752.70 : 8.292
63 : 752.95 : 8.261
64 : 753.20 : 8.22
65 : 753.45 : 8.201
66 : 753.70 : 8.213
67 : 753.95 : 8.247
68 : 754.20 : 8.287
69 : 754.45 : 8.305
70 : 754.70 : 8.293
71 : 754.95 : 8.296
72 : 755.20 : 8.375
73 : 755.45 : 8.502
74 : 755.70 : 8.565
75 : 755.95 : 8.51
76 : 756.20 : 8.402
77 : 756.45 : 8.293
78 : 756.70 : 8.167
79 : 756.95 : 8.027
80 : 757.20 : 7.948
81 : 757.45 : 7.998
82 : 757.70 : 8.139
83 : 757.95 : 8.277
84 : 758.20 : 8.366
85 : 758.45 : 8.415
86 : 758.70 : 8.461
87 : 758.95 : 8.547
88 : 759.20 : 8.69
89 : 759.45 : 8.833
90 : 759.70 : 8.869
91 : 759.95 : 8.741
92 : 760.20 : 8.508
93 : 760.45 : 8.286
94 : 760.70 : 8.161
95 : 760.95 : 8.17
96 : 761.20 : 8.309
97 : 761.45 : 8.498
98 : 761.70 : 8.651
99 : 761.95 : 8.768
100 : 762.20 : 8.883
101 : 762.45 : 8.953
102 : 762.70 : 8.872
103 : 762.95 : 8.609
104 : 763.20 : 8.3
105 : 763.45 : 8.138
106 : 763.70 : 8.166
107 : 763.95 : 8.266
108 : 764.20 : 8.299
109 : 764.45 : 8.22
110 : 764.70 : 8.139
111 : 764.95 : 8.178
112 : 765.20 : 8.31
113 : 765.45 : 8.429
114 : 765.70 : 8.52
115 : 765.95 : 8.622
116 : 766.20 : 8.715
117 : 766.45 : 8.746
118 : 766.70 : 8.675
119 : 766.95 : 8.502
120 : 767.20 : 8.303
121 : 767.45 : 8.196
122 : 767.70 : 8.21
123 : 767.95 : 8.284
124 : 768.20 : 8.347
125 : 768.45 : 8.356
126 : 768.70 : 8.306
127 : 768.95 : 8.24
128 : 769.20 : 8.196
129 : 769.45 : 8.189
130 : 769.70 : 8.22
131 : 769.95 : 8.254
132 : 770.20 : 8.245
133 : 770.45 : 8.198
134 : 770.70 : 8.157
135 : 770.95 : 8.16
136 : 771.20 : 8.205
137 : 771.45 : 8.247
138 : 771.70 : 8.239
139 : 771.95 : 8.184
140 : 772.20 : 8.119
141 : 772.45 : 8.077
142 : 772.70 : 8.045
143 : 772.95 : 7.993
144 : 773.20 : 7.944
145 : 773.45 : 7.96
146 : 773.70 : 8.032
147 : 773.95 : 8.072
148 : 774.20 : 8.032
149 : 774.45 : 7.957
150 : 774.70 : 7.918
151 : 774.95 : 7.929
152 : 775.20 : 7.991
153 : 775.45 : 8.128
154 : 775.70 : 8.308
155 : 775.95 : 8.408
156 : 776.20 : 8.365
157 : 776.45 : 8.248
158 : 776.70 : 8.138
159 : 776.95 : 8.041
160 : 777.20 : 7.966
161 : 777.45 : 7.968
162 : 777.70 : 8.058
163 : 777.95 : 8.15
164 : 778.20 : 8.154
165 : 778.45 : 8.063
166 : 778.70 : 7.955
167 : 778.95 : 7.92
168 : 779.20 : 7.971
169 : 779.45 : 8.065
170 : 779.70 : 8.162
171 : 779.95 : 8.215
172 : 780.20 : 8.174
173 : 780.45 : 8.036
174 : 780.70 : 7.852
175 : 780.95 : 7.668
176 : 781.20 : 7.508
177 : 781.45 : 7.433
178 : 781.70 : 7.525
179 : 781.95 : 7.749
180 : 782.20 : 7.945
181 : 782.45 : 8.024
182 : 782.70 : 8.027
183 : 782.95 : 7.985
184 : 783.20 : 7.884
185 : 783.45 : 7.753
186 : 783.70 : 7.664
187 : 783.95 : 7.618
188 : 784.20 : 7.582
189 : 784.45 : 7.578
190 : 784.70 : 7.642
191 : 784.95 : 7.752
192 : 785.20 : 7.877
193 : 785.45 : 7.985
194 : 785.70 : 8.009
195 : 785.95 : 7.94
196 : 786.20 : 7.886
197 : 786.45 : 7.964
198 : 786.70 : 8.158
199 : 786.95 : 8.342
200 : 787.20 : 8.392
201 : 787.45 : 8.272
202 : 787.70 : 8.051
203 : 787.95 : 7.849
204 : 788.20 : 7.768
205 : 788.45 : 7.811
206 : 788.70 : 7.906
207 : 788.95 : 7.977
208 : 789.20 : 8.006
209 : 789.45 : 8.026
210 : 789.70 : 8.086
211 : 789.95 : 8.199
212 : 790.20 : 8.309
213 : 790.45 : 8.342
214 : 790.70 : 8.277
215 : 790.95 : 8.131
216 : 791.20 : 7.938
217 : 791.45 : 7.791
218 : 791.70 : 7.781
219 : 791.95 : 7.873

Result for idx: 7.83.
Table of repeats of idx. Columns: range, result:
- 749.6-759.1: 8.45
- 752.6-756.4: 8.33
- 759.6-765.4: 8.45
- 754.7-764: 8.43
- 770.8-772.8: 8.16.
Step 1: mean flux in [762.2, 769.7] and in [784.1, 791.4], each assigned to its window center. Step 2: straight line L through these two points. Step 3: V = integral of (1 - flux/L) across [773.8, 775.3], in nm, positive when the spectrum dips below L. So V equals 0.05 nm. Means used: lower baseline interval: 8.39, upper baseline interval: 8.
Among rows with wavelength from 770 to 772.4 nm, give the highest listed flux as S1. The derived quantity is 8.247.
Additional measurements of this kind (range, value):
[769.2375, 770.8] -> 8.254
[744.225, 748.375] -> 8.532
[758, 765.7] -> 8.953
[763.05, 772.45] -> 8.746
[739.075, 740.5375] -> 8.828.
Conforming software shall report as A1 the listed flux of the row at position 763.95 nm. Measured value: 8.266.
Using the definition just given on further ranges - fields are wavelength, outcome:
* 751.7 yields 8.588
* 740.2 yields 8.517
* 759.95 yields 8.741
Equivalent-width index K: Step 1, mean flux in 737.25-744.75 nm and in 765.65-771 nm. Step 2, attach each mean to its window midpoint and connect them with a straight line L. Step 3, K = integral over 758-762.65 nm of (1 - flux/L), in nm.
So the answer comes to -0.09 nm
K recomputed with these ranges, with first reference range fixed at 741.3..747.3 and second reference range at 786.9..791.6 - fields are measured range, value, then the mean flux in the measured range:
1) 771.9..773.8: 0.03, 8.04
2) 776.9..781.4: 0.09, 7.99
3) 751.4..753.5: -0.01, 8.38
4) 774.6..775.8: 0.02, 8.05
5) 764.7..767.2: -0.08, 8.49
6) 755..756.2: -0.02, 8.47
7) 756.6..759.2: 0.01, 8.26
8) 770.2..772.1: 0.00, 8.2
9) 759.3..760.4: -0.06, 8.71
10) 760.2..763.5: -0.10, 8.52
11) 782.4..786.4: 0.14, 7.82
